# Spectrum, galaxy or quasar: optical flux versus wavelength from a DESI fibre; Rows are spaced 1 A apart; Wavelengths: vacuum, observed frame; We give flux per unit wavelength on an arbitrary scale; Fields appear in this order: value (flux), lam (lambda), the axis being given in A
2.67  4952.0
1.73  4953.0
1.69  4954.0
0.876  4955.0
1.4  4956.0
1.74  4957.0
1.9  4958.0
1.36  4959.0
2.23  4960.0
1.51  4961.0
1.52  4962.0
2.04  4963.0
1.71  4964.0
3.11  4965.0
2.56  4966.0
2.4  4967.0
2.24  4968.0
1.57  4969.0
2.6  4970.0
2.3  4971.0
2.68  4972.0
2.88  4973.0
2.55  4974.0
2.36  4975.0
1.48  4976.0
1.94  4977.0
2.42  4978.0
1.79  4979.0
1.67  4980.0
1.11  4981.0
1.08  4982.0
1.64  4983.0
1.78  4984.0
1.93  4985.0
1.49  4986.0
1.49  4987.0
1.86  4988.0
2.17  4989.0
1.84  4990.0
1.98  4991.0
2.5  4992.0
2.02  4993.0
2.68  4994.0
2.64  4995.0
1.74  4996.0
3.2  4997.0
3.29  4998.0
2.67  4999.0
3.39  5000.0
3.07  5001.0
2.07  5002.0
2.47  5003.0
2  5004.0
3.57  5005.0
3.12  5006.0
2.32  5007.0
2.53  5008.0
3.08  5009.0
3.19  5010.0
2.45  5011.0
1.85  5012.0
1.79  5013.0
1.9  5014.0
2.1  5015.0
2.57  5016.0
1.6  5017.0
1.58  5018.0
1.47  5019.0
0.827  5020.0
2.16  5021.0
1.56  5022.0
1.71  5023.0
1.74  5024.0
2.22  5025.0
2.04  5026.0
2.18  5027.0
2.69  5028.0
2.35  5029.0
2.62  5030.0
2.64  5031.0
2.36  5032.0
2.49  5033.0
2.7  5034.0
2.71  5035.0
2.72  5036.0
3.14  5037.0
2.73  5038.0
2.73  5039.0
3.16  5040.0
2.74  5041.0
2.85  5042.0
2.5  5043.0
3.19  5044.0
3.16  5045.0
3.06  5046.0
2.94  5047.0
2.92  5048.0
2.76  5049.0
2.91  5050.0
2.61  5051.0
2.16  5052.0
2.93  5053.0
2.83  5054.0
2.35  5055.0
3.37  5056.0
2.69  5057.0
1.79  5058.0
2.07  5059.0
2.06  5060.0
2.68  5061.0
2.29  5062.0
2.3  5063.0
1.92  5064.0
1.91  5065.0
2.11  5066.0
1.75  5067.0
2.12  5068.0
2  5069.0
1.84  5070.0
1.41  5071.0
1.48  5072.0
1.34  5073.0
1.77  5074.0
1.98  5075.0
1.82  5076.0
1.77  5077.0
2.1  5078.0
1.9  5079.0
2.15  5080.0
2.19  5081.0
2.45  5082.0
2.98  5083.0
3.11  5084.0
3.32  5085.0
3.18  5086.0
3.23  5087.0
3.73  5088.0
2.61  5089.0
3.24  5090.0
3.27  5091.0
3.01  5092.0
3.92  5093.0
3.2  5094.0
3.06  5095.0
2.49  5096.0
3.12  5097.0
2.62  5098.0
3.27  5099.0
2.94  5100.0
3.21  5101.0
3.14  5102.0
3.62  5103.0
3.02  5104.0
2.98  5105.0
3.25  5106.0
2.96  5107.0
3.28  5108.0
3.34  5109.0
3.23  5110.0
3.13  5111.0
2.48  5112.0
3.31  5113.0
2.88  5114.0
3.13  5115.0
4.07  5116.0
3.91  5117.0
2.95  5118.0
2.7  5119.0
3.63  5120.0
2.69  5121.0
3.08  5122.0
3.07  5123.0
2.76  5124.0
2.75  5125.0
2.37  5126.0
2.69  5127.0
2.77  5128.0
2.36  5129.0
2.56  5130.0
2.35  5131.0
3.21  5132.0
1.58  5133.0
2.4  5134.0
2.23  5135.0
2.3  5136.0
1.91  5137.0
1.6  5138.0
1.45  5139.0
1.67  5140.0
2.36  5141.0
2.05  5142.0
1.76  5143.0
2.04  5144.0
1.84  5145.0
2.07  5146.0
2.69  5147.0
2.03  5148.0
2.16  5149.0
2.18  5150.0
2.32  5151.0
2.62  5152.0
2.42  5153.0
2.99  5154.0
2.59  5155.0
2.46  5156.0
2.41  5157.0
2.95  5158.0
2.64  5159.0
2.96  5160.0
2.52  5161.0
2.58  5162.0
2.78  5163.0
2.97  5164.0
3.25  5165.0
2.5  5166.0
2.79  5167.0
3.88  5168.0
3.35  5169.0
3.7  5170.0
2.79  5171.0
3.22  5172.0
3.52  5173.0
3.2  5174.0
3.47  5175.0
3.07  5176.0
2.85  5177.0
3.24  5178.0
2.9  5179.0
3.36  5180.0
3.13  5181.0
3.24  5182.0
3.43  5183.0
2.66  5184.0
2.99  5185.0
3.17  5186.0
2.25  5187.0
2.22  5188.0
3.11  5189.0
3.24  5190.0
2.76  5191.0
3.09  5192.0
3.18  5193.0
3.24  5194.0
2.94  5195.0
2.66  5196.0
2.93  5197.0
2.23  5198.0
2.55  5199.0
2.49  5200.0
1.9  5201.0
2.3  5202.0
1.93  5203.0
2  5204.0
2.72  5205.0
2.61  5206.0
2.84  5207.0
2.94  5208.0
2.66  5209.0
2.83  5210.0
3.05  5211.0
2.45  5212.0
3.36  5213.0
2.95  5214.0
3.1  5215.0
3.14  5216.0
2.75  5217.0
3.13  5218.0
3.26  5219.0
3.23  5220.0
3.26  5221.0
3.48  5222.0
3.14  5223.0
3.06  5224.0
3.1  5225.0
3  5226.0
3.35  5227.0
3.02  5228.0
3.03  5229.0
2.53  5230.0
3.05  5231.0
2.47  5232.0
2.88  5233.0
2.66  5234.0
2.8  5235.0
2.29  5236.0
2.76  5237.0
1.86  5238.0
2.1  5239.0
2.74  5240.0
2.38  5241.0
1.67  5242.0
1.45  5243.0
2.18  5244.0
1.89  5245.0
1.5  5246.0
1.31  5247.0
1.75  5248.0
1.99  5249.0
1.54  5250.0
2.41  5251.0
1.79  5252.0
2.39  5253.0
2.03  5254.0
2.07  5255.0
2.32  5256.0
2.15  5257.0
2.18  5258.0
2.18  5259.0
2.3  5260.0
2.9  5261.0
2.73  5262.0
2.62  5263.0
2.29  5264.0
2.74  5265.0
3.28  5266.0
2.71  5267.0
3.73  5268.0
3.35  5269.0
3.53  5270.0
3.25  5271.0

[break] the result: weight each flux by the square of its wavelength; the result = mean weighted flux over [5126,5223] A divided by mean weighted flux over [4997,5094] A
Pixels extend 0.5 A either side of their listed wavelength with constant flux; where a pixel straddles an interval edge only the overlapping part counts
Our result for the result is 1.15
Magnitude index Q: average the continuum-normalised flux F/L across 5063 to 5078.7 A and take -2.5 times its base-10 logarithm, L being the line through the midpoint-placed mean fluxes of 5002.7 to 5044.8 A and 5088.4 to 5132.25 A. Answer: 0.43 mag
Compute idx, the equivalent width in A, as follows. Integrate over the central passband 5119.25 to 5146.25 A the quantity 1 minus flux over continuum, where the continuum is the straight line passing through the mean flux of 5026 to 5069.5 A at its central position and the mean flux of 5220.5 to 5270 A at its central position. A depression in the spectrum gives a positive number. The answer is 1.9 A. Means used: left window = 2.56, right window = 2.51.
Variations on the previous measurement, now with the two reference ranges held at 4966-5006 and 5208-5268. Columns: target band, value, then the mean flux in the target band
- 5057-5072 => 2.0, 2.02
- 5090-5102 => -3.6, 3.11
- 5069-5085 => 2.0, 2.06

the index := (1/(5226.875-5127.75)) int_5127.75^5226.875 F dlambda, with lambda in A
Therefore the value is 2.73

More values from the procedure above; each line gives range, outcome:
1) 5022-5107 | 2.59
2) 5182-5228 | 2.87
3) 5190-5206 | 2.62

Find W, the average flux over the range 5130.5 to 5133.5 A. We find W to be 2.38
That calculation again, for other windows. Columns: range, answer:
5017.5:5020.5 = 1.29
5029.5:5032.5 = 2.54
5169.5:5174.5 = 3.29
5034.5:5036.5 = 2.71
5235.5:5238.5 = 2.3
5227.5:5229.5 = 3.02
